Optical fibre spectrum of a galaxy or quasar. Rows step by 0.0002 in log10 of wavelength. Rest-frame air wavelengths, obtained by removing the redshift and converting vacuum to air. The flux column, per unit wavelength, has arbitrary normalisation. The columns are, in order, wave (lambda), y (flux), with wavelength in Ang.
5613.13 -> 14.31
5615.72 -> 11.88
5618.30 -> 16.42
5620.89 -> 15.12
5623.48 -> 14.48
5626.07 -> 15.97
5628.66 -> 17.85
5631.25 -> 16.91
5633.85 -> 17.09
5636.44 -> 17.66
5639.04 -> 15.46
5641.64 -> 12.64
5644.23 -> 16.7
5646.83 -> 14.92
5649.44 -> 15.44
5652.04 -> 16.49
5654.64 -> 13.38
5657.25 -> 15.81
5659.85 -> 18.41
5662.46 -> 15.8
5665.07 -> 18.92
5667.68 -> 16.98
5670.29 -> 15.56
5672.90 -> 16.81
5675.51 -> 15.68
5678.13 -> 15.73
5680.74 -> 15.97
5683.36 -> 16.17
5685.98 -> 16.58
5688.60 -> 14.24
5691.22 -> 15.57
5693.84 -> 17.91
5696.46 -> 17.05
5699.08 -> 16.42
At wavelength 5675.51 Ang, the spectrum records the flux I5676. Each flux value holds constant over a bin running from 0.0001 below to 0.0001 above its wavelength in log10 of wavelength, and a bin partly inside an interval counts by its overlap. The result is 15.68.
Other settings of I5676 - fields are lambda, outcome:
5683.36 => 16.17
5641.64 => 12.64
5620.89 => 15.12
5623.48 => 14.48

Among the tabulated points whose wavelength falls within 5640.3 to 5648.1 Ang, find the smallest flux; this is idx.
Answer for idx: 12.64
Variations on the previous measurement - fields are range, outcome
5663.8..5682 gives 15.56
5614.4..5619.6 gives 11.88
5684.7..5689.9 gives 14.24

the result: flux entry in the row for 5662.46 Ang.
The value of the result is 15.8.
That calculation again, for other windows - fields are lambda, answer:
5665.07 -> 18.92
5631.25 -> 16.91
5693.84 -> 17.91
